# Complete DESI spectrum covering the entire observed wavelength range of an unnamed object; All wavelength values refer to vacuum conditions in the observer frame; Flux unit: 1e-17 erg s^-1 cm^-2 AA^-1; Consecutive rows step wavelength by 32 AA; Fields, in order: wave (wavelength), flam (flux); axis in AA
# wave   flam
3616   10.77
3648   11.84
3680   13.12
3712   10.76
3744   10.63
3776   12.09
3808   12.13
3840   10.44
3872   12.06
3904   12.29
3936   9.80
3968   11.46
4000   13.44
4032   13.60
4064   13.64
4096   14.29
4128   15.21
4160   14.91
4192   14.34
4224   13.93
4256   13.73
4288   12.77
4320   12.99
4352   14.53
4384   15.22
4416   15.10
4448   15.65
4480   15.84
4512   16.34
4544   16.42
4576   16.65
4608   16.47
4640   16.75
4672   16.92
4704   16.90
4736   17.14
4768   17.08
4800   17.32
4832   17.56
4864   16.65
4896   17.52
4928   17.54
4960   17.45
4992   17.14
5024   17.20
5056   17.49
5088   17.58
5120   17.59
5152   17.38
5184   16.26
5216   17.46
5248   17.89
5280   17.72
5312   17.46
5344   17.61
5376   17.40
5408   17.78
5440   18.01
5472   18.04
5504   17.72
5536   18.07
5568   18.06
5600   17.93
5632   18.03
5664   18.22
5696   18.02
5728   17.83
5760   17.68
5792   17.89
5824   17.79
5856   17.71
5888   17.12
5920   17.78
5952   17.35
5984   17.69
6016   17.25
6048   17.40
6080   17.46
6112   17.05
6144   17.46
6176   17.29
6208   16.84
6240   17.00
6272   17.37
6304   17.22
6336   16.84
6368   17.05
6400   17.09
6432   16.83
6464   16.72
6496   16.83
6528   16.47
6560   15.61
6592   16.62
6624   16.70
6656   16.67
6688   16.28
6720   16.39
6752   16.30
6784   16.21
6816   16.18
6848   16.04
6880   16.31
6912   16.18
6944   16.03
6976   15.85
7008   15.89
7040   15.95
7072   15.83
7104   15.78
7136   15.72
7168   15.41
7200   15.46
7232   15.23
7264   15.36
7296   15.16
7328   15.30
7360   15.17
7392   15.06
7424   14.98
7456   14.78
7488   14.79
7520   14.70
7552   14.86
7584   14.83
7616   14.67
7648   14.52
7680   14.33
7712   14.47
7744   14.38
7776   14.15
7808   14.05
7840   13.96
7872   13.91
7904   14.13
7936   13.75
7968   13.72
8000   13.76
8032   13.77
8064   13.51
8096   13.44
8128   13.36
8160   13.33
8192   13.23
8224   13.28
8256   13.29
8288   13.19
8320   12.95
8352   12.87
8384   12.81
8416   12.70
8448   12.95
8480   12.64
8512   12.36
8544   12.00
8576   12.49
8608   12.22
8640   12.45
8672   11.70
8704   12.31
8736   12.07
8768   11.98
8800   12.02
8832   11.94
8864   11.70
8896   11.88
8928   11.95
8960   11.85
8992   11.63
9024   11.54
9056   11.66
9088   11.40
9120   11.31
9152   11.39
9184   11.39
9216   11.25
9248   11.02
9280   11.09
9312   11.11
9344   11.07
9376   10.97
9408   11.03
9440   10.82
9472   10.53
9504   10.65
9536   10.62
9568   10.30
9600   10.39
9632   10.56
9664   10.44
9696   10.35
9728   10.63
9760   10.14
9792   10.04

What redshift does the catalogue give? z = 0.000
